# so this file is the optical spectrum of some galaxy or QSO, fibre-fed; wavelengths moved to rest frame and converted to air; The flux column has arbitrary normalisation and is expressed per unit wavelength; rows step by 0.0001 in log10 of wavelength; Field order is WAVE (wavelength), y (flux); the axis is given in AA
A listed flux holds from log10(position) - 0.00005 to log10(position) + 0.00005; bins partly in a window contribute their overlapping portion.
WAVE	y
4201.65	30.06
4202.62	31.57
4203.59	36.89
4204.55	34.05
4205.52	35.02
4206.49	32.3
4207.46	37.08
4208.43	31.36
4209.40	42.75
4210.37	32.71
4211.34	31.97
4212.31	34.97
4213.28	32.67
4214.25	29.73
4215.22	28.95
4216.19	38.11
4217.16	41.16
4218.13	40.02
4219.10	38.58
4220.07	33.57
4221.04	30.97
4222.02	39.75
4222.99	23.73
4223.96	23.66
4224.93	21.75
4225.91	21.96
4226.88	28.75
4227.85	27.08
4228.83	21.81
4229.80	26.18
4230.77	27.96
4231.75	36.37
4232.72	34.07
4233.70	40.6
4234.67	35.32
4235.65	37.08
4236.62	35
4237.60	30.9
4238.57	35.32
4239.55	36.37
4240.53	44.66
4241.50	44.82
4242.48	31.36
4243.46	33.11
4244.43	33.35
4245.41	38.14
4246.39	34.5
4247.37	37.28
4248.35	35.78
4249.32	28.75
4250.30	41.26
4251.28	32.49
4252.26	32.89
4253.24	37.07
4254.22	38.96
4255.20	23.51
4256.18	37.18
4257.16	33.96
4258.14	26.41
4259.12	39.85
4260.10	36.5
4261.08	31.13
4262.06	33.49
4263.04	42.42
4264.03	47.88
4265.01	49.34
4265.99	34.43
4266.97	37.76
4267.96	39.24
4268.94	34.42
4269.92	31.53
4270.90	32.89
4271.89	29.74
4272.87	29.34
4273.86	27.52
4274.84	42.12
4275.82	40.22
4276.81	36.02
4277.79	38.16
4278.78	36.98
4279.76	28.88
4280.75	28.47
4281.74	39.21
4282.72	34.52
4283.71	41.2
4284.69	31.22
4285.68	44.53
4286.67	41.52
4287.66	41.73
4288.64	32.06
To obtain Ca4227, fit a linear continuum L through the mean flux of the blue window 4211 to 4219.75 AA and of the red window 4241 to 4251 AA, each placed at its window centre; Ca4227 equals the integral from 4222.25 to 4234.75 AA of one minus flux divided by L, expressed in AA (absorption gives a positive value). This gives 2.5 AA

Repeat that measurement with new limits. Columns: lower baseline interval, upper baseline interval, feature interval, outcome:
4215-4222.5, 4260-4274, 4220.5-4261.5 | 3.7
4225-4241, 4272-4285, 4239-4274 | -2.2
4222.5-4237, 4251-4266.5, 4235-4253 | -1.7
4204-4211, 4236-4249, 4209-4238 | 2.7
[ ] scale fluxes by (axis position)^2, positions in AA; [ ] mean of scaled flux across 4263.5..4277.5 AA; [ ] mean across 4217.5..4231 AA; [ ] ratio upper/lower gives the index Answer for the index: 1.28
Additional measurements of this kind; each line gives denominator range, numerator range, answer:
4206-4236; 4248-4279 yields 1.12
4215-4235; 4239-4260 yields 1.14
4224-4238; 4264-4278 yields 1.23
